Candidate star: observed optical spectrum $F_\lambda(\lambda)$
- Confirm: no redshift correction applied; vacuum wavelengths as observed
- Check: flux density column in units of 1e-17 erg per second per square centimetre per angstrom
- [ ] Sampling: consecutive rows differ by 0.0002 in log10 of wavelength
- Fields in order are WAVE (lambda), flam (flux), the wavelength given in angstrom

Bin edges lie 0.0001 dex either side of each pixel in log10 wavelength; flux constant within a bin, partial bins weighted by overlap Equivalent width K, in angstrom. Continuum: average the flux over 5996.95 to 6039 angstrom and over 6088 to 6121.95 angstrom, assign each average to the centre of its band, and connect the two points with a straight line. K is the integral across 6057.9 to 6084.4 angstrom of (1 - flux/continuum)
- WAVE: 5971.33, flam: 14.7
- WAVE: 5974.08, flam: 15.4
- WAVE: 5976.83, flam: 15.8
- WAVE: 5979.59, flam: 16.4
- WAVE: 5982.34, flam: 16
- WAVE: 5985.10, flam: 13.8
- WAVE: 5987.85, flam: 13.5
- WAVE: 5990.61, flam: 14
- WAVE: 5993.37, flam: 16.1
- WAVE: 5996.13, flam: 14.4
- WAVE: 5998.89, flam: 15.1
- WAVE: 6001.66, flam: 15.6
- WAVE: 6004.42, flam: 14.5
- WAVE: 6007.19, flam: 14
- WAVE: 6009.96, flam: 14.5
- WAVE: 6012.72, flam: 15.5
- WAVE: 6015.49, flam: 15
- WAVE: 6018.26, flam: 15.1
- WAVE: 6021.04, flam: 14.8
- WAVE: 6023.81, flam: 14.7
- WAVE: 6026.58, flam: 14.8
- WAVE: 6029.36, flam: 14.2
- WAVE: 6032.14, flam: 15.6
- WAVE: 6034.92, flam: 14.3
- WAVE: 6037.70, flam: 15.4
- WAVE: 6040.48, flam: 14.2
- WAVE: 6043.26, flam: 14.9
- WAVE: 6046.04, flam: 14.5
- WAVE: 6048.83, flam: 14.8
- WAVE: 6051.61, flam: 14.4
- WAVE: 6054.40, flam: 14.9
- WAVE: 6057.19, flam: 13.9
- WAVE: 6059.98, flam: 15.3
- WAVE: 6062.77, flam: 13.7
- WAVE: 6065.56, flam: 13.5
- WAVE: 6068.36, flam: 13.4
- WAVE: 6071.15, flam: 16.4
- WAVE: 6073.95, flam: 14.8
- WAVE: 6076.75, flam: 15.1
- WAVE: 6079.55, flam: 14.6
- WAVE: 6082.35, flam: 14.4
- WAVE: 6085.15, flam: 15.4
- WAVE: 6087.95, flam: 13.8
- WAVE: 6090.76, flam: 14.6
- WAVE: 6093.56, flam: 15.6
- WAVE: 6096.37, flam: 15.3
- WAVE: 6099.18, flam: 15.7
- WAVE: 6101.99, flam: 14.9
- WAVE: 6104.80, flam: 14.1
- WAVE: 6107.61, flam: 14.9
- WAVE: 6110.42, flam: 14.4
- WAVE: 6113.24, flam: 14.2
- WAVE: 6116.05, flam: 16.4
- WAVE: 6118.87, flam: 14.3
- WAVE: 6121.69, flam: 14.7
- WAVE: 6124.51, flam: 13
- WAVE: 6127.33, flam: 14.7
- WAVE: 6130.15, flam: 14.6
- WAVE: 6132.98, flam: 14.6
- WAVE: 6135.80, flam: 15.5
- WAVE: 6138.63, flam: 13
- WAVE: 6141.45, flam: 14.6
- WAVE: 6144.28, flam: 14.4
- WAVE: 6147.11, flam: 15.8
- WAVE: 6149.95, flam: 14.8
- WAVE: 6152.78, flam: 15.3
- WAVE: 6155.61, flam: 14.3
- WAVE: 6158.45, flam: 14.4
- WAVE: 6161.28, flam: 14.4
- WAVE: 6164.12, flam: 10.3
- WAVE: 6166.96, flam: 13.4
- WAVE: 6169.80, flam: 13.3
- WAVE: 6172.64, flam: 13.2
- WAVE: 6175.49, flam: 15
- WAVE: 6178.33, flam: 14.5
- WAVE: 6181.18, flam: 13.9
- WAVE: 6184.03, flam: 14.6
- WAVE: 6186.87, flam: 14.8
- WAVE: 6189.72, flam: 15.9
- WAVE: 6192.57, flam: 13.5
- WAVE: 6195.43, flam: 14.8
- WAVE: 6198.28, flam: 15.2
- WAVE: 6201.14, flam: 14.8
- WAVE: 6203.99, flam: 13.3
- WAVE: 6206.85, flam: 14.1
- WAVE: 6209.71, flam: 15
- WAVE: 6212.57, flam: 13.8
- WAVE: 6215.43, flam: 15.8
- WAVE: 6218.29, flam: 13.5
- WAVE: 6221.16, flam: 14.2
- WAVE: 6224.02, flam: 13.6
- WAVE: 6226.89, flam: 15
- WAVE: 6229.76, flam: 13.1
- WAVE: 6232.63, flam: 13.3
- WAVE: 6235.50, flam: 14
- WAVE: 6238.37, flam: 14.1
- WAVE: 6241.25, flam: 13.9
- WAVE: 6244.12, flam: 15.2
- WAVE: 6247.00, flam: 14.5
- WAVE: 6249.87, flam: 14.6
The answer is 0.53 angstrom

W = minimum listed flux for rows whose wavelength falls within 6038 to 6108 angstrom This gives 13.4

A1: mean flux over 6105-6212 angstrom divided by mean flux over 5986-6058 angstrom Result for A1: 0.98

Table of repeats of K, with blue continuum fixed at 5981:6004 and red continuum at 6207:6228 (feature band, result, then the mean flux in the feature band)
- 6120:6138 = 0.12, 14.4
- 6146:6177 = 1.05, 14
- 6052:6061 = 0.02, 14.6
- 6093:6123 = -0.72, 14.9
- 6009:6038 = -0.29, 14.9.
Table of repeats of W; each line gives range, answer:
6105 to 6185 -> 10.3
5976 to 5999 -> 13.5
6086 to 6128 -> 13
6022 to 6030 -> 14.2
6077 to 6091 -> 13.8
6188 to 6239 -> 13.1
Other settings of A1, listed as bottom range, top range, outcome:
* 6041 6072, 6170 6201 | 1.00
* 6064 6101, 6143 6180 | 0.95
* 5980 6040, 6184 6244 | 0.97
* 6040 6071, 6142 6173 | 0.97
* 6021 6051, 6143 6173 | 0.95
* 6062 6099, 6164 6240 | 0.96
